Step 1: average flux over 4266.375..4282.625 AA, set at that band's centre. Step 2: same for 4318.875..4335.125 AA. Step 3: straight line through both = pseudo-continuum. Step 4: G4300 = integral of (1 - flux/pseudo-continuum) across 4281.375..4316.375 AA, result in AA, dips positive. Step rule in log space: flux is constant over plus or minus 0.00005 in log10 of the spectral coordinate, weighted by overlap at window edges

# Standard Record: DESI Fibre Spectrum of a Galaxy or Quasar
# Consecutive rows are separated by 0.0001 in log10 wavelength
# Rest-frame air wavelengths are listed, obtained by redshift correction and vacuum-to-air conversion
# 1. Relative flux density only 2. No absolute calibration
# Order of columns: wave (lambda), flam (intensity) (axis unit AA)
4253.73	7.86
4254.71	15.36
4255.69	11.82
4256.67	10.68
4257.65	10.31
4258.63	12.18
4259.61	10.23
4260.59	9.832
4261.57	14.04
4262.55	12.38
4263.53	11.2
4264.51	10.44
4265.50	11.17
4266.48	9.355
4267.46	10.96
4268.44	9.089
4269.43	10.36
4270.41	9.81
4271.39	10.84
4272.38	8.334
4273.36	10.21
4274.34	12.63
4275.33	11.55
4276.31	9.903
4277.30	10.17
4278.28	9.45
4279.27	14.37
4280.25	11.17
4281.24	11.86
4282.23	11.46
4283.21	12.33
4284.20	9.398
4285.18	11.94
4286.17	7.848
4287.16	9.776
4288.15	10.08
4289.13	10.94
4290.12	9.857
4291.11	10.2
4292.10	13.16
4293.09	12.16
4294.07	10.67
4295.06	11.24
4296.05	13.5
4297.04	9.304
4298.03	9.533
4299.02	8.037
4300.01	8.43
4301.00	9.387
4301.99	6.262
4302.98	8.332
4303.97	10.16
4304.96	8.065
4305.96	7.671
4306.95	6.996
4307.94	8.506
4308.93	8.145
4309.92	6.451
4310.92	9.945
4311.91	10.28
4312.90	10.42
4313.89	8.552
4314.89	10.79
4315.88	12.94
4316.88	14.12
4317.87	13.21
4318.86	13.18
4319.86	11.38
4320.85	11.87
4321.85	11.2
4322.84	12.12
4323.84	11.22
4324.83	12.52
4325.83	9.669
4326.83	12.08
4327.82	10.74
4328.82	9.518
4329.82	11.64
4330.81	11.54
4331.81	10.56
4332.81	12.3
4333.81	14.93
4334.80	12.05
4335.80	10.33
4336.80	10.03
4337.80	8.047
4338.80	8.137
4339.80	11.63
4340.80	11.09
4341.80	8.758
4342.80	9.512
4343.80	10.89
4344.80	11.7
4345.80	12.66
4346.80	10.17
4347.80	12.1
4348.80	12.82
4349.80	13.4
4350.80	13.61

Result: 4.11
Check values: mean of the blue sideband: 10.7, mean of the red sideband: 11.6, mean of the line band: 9.81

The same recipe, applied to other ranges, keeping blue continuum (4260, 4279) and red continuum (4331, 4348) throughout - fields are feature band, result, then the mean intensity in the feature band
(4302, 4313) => 2.35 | 8.47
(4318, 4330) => -0.73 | 11.5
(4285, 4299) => 0.15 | 10.6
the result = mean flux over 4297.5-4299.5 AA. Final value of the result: 8.8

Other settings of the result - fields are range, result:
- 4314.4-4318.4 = 12.8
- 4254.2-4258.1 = 12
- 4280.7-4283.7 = 11.9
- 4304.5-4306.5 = 7.82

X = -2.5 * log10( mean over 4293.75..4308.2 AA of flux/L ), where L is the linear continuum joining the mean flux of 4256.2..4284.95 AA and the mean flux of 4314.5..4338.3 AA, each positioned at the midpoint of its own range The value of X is 0.24 mag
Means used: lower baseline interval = 10.9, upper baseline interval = 11.6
